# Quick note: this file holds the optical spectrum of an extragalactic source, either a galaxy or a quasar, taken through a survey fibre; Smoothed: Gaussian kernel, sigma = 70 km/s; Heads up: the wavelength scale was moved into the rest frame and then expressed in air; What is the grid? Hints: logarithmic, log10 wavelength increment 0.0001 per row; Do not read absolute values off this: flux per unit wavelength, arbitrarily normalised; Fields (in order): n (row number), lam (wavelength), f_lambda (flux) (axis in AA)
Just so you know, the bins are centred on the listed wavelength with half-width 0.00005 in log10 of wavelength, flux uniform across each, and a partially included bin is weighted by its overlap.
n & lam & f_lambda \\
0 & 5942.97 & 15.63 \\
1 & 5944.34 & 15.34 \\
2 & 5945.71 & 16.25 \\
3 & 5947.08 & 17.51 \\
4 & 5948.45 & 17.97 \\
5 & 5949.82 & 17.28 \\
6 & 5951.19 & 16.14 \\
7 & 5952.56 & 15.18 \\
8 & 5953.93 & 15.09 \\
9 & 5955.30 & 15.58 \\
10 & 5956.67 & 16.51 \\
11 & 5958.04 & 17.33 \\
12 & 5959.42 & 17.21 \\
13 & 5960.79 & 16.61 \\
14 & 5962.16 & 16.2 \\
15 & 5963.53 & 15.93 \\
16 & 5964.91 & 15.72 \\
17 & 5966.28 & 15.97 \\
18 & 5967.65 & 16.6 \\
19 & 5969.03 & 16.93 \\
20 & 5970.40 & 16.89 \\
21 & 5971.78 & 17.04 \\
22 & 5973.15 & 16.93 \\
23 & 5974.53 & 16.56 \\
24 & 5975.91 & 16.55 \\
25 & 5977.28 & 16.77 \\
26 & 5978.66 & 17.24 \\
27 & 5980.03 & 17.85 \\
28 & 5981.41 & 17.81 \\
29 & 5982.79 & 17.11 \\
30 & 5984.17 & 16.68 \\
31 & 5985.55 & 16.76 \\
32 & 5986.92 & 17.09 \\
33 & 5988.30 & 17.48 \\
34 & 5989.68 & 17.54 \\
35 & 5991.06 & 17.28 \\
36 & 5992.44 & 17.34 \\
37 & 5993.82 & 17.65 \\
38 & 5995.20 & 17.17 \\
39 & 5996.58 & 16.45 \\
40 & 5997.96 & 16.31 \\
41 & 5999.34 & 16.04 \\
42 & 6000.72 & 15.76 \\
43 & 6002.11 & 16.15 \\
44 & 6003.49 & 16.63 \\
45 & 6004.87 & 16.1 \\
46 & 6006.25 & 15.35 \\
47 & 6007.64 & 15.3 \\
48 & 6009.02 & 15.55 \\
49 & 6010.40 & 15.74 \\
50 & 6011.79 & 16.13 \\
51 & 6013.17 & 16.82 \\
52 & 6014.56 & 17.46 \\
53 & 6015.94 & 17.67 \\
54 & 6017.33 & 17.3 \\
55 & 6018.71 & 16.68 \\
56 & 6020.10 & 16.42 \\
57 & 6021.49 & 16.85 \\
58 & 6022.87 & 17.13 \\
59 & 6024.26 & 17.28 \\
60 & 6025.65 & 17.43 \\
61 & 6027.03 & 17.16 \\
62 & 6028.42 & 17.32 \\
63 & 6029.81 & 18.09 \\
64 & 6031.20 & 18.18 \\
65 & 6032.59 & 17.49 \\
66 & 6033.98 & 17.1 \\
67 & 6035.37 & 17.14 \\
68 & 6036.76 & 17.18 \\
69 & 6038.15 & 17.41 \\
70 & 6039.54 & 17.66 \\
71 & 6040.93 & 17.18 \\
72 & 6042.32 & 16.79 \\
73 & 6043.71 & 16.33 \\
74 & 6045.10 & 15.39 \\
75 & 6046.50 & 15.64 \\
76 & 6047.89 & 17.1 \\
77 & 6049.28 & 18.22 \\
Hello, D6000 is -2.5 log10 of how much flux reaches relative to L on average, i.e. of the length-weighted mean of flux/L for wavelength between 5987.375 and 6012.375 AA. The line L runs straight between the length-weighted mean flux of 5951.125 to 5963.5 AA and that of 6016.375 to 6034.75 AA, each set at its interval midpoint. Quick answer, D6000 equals 0.03 mag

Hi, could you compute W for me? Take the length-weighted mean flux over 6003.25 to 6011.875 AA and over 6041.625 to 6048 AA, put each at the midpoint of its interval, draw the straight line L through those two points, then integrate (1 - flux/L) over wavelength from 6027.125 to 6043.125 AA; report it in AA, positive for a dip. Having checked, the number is -1.3 AA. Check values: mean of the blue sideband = 15.8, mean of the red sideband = 16.2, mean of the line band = 17.4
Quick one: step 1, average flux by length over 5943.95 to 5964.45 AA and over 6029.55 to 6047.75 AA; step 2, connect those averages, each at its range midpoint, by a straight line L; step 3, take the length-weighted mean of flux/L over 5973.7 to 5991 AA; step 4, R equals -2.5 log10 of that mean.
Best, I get -0.03 mag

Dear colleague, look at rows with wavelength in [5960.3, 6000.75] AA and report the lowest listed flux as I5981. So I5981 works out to 15.72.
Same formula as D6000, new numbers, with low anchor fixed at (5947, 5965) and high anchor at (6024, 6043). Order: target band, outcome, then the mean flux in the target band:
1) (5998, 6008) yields 0.07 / 15.9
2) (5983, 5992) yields -0.02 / 17.1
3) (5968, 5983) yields -0.02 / 17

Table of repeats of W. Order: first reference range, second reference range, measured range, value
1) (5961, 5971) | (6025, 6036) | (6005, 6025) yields 0.79 AA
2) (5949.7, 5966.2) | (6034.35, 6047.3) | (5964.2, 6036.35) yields -1.61 AA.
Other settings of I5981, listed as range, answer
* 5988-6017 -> 15.3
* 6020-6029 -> 16.42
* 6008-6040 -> 15.55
